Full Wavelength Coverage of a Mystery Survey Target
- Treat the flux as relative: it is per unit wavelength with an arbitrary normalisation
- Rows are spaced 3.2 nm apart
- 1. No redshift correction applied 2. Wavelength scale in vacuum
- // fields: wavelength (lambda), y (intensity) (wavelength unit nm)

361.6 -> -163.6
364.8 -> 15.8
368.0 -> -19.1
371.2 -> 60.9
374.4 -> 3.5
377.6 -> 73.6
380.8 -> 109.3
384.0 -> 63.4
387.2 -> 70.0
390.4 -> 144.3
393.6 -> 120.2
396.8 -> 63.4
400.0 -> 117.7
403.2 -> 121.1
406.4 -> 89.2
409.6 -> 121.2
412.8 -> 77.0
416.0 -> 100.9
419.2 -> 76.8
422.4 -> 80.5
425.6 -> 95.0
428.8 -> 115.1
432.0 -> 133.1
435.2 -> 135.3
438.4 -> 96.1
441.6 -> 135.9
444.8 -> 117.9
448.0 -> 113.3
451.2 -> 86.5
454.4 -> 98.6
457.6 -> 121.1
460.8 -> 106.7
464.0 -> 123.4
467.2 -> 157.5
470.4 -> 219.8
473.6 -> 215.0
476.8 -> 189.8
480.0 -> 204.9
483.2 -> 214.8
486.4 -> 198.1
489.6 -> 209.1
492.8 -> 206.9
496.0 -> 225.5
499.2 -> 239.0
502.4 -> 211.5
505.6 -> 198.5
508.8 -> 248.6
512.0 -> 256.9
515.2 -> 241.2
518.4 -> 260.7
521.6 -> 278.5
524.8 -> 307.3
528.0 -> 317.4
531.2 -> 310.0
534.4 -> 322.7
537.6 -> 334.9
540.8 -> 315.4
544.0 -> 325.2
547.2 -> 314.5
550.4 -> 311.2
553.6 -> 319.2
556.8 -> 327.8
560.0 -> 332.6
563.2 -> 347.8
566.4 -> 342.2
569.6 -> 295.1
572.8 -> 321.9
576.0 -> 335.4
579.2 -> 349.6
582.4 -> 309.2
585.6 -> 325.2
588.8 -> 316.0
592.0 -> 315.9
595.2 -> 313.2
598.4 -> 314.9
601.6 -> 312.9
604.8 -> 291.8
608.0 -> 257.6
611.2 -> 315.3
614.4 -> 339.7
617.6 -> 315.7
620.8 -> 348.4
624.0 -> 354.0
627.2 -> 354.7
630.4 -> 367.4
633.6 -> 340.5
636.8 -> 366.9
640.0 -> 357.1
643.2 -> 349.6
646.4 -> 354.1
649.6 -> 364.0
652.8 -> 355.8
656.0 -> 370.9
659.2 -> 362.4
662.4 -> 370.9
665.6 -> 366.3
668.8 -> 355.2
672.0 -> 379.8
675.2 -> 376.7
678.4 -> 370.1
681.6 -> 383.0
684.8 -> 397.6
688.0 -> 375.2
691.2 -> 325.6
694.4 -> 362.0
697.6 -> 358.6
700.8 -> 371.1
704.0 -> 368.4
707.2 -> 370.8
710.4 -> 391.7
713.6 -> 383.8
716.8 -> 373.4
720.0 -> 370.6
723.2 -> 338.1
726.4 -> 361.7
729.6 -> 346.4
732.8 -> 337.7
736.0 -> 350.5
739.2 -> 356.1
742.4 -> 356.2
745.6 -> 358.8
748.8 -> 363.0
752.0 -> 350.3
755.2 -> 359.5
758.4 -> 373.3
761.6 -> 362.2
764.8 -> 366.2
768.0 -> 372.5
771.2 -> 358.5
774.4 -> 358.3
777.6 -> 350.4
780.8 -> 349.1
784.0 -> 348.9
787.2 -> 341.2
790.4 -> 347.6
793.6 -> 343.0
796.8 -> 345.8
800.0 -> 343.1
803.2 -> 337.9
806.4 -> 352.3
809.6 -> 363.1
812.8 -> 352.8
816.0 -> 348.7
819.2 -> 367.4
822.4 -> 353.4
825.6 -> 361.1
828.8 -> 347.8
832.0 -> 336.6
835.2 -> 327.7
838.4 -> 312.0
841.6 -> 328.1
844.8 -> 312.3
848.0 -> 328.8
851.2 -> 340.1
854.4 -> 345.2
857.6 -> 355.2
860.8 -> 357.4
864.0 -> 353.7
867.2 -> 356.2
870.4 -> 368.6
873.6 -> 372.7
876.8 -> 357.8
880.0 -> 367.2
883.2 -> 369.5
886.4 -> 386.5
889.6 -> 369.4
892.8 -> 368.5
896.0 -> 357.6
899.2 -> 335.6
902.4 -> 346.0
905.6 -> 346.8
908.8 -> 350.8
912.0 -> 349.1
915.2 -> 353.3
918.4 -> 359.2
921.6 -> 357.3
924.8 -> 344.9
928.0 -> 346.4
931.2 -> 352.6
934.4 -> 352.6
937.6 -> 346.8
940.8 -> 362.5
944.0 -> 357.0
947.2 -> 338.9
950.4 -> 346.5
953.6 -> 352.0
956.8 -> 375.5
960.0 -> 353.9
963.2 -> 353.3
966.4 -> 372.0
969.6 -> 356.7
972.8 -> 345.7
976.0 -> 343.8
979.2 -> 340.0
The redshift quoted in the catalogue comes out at 0.17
